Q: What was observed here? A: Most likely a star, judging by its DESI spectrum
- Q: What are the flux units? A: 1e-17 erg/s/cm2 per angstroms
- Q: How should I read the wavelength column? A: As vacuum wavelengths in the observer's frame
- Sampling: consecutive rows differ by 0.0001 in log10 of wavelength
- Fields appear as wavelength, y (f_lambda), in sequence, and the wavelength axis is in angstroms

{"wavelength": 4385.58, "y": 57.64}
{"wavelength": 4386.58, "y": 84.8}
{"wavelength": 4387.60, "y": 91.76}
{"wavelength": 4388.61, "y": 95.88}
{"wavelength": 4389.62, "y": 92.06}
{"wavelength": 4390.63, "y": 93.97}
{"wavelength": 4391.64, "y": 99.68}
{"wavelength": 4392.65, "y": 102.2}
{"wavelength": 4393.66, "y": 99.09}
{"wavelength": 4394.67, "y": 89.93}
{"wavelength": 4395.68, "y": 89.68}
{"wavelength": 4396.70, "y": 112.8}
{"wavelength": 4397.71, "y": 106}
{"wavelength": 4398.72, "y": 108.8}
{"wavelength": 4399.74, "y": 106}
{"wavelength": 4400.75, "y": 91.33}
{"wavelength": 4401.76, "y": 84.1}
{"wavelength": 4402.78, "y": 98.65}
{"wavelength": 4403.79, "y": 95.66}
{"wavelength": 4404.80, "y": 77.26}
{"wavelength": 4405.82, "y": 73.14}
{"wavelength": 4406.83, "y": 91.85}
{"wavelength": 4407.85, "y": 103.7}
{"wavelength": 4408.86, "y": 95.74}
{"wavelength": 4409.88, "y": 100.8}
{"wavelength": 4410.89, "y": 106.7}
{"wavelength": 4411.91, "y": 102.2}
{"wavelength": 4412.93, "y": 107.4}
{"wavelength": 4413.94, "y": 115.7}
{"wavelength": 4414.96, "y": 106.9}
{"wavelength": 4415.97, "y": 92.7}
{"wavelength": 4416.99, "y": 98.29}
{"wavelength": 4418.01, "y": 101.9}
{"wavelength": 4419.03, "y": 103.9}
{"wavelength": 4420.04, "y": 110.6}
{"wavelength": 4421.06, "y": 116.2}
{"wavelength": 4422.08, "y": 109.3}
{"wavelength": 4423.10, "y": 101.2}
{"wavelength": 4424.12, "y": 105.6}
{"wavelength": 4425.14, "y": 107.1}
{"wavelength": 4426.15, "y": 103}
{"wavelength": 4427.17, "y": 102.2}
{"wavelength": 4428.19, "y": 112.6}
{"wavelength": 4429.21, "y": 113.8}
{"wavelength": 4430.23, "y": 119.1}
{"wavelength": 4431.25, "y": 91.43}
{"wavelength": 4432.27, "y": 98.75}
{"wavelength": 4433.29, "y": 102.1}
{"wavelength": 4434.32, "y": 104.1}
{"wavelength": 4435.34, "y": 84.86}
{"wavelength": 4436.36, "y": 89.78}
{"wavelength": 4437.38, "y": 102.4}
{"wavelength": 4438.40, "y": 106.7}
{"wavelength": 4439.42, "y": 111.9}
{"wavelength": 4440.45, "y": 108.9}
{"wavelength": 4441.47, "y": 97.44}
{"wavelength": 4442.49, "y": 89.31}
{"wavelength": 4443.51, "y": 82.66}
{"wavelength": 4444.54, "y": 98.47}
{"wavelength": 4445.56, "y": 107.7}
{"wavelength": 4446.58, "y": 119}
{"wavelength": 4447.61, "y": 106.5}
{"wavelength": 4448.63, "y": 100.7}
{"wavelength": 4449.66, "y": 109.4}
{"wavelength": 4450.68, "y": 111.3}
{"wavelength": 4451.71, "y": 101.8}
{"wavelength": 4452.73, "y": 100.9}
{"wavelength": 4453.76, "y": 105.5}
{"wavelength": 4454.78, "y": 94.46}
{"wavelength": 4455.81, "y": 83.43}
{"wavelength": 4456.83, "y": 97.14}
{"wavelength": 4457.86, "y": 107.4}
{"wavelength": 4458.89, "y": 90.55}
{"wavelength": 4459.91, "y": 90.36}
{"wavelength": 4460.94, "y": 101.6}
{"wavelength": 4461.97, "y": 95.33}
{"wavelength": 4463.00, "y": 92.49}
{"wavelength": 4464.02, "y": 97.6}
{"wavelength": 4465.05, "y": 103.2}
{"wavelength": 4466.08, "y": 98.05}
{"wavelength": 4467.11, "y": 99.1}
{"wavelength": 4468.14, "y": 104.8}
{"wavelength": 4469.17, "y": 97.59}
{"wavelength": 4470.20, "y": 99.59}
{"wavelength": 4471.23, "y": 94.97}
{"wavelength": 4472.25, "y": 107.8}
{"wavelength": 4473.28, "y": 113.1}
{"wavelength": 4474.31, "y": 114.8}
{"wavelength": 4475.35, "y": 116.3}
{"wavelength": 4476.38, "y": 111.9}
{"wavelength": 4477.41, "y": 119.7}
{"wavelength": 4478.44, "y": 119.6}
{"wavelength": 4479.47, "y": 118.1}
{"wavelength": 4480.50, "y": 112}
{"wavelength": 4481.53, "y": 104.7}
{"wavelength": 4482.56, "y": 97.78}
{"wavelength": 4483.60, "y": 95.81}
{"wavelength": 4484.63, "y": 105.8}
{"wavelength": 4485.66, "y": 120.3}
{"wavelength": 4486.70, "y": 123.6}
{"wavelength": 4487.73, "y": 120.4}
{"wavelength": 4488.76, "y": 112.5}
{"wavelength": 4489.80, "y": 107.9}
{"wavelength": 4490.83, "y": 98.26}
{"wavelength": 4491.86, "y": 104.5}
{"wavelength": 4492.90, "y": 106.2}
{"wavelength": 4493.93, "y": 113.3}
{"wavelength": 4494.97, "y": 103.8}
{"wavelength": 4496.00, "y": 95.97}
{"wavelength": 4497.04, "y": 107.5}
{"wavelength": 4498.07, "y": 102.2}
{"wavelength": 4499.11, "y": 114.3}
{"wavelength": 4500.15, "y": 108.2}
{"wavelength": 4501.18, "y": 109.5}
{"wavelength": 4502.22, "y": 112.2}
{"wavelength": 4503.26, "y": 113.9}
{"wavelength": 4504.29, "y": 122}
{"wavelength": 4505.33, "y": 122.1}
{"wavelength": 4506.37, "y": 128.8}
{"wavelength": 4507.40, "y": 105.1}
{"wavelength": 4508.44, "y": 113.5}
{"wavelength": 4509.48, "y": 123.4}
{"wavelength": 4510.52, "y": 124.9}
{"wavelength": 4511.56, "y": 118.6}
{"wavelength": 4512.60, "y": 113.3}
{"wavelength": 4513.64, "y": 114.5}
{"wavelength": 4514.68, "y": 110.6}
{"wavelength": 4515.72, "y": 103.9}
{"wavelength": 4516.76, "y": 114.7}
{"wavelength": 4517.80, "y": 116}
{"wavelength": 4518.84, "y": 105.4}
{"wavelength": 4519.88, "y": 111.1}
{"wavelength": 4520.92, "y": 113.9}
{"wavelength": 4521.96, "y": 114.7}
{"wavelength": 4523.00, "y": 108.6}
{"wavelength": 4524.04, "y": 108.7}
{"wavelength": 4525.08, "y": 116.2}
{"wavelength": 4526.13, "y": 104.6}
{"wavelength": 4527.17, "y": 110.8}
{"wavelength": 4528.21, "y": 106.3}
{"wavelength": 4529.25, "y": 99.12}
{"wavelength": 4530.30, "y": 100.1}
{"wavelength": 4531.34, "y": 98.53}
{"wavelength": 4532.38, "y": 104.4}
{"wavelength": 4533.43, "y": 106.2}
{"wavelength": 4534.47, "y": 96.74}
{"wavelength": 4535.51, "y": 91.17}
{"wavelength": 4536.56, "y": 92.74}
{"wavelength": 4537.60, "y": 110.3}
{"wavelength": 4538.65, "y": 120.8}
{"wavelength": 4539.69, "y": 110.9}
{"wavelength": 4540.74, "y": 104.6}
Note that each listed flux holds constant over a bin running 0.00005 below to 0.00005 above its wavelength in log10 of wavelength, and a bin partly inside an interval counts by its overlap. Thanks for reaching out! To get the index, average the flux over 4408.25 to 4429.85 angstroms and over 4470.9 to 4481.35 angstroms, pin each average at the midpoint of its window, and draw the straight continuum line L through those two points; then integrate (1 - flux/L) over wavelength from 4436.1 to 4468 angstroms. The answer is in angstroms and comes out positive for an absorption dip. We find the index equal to 2.8 angstroms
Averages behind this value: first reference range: 106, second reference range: 113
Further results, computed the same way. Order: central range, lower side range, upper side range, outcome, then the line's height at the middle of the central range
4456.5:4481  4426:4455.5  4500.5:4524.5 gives 0.6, 107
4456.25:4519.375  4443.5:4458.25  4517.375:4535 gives -2.3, 105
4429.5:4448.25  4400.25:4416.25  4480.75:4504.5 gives -0.1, 101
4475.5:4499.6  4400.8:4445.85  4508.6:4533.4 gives -0.5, 107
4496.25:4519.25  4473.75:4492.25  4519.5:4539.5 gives -1.1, 109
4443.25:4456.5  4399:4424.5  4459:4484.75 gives 0.1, 103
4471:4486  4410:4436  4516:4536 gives -0.7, 106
